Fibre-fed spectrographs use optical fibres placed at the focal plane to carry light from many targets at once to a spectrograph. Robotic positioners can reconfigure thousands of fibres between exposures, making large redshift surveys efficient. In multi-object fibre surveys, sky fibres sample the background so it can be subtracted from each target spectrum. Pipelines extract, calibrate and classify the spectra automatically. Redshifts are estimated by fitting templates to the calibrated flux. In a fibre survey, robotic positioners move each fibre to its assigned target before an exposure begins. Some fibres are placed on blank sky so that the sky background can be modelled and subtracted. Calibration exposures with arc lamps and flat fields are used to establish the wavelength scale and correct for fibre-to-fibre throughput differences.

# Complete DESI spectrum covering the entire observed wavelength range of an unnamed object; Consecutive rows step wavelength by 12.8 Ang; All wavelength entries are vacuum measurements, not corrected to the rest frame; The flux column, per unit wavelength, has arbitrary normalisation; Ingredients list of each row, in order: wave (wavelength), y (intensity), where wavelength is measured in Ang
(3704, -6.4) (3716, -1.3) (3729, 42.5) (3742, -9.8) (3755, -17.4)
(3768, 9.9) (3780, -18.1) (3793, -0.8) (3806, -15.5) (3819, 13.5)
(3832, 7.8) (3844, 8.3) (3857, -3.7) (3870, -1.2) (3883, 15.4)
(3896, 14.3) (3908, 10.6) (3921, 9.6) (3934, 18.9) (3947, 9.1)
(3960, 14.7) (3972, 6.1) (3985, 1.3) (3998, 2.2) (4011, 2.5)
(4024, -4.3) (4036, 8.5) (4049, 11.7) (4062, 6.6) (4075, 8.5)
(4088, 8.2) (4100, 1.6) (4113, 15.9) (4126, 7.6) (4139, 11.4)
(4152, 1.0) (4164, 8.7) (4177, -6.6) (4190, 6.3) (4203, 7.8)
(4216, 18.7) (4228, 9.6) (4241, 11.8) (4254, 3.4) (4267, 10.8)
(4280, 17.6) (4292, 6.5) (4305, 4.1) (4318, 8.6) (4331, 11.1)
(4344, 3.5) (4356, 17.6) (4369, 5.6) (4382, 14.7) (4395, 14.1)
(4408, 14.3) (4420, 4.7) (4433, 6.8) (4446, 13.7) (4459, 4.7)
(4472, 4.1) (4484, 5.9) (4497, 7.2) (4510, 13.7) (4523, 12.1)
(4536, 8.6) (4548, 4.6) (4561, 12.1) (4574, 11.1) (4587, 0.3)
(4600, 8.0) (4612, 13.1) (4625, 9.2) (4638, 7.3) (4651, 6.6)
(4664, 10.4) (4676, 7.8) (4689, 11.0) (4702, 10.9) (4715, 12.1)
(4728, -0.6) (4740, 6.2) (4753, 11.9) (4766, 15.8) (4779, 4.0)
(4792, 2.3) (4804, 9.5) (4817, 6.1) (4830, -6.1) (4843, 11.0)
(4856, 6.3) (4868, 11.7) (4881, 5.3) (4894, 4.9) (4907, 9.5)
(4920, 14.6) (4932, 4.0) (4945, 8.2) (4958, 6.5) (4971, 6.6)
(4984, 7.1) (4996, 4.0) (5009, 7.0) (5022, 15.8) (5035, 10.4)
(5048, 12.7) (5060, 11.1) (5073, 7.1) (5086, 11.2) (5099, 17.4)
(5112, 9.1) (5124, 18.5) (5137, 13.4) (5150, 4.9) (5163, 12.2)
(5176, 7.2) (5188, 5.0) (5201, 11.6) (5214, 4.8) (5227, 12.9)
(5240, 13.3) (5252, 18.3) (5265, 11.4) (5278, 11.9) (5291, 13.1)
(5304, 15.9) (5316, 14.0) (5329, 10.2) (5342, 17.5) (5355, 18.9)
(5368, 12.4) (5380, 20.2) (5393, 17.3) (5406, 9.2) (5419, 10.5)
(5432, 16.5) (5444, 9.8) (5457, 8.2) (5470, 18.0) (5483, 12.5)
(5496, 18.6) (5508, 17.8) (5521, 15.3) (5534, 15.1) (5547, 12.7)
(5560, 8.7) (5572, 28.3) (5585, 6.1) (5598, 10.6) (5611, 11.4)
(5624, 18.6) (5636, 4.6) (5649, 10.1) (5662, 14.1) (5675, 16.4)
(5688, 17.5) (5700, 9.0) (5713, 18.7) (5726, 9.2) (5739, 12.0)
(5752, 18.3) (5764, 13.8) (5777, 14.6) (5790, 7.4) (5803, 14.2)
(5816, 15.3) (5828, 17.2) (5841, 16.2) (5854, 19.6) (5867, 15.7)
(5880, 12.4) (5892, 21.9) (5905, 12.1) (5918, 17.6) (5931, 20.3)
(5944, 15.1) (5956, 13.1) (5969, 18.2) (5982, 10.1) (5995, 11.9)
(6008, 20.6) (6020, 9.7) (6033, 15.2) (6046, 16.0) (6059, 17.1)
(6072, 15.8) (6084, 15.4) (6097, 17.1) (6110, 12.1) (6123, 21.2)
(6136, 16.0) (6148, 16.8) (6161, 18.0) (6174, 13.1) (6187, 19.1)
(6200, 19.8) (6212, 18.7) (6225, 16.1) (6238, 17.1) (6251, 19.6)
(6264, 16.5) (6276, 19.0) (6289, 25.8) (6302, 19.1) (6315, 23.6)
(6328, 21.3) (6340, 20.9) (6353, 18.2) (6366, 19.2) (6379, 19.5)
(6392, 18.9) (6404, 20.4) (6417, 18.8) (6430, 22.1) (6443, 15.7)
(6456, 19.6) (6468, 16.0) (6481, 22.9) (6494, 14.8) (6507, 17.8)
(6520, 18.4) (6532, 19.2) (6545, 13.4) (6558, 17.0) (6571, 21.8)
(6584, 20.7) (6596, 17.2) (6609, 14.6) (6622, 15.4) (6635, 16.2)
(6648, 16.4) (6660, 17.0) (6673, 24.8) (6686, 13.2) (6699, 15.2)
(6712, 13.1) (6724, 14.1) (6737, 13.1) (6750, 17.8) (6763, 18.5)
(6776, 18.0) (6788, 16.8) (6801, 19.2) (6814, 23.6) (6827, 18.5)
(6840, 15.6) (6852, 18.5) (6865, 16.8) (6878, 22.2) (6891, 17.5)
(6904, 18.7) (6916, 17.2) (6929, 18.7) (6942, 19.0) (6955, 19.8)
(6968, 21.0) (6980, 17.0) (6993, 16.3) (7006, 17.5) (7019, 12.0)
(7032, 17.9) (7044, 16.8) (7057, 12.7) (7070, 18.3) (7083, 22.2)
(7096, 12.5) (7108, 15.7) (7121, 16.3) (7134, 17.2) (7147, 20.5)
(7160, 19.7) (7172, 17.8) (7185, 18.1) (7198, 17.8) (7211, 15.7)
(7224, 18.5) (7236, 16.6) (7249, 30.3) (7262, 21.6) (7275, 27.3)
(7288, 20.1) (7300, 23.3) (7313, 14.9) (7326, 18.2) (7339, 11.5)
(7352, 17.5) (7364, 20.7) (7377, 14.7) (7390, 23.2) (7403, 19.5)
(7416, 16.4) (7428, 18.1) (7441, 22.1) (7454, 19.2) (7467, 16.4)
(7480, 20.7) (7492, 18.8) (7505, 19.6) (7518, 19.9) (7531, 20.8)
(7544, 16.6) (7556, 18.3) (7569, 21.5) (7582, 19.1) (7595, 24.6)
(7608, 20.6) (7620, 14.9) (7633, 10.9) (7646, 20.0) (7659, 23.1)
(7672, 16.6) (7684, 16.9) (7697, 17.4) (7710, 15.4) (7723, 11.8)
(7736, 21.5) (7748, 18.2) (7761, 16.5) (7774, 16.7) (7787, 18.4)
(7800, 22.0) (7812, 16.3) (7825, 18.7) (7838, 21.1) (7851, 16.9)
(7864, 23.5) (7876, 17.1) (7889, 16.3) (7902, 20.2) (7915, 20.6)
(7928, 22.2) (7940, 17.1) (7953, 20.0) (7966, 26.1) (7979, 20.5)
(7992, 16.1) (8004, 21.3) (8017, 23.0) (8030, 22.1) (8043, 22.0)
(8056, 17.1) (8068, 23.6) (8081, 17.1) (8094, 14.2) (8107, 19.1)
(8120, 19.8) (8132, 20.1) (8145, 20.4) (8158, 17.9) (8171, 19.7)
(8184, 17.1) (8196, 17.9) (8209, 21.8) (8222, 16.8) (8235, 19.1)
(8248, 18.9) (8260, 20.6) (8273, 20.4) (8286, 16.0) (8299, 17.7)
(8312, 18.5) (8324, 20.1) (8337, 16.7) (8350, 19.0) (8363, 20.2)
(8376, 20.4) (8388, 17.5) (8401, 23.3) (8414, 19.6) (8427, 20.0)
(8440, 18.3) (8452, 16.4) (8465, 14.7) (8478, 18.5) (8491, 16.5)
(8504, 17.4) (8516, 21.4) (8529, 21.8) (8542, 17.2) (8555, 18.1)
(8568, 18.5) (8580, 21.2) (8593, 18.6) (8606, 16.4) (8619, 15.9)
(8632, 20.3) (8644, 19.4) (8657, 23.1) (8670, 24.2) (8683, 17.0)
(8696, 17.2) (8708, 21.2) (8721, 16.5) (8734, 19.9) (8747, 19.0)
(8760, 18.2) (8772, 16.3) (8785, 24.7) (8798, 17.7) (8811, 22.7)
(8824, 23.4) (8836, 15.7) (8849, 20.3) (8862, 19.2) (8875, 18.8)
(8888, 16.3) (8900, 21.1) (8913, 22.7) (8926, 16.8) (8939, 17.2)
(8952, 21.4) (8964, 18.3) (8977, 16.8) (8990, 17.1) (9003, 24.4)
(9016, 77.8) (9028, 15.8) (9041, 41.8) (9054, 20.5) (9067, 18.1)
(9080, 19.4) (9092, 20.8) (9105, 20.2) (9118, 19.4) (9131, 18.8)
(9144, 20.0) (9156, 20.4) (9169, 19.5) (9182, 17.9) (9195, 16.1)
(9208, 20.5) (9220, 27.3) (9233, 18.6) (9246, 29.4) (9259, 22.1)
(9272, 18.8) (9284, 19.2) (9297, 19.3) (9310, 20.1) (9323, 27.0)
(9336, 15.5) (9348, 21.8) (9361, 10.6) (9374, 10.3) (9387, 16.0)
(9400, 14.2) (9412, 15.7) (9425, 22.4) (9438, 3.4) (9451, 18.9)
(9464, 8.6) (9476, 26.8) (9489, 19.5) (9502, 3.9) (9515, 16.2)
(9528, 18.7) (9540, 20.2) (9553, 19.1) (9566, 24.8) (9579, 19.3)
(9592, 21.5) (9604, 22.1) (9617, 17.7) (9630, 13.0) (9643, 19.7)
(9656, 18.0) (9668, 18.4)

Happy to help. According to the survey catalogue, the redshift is 0.373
